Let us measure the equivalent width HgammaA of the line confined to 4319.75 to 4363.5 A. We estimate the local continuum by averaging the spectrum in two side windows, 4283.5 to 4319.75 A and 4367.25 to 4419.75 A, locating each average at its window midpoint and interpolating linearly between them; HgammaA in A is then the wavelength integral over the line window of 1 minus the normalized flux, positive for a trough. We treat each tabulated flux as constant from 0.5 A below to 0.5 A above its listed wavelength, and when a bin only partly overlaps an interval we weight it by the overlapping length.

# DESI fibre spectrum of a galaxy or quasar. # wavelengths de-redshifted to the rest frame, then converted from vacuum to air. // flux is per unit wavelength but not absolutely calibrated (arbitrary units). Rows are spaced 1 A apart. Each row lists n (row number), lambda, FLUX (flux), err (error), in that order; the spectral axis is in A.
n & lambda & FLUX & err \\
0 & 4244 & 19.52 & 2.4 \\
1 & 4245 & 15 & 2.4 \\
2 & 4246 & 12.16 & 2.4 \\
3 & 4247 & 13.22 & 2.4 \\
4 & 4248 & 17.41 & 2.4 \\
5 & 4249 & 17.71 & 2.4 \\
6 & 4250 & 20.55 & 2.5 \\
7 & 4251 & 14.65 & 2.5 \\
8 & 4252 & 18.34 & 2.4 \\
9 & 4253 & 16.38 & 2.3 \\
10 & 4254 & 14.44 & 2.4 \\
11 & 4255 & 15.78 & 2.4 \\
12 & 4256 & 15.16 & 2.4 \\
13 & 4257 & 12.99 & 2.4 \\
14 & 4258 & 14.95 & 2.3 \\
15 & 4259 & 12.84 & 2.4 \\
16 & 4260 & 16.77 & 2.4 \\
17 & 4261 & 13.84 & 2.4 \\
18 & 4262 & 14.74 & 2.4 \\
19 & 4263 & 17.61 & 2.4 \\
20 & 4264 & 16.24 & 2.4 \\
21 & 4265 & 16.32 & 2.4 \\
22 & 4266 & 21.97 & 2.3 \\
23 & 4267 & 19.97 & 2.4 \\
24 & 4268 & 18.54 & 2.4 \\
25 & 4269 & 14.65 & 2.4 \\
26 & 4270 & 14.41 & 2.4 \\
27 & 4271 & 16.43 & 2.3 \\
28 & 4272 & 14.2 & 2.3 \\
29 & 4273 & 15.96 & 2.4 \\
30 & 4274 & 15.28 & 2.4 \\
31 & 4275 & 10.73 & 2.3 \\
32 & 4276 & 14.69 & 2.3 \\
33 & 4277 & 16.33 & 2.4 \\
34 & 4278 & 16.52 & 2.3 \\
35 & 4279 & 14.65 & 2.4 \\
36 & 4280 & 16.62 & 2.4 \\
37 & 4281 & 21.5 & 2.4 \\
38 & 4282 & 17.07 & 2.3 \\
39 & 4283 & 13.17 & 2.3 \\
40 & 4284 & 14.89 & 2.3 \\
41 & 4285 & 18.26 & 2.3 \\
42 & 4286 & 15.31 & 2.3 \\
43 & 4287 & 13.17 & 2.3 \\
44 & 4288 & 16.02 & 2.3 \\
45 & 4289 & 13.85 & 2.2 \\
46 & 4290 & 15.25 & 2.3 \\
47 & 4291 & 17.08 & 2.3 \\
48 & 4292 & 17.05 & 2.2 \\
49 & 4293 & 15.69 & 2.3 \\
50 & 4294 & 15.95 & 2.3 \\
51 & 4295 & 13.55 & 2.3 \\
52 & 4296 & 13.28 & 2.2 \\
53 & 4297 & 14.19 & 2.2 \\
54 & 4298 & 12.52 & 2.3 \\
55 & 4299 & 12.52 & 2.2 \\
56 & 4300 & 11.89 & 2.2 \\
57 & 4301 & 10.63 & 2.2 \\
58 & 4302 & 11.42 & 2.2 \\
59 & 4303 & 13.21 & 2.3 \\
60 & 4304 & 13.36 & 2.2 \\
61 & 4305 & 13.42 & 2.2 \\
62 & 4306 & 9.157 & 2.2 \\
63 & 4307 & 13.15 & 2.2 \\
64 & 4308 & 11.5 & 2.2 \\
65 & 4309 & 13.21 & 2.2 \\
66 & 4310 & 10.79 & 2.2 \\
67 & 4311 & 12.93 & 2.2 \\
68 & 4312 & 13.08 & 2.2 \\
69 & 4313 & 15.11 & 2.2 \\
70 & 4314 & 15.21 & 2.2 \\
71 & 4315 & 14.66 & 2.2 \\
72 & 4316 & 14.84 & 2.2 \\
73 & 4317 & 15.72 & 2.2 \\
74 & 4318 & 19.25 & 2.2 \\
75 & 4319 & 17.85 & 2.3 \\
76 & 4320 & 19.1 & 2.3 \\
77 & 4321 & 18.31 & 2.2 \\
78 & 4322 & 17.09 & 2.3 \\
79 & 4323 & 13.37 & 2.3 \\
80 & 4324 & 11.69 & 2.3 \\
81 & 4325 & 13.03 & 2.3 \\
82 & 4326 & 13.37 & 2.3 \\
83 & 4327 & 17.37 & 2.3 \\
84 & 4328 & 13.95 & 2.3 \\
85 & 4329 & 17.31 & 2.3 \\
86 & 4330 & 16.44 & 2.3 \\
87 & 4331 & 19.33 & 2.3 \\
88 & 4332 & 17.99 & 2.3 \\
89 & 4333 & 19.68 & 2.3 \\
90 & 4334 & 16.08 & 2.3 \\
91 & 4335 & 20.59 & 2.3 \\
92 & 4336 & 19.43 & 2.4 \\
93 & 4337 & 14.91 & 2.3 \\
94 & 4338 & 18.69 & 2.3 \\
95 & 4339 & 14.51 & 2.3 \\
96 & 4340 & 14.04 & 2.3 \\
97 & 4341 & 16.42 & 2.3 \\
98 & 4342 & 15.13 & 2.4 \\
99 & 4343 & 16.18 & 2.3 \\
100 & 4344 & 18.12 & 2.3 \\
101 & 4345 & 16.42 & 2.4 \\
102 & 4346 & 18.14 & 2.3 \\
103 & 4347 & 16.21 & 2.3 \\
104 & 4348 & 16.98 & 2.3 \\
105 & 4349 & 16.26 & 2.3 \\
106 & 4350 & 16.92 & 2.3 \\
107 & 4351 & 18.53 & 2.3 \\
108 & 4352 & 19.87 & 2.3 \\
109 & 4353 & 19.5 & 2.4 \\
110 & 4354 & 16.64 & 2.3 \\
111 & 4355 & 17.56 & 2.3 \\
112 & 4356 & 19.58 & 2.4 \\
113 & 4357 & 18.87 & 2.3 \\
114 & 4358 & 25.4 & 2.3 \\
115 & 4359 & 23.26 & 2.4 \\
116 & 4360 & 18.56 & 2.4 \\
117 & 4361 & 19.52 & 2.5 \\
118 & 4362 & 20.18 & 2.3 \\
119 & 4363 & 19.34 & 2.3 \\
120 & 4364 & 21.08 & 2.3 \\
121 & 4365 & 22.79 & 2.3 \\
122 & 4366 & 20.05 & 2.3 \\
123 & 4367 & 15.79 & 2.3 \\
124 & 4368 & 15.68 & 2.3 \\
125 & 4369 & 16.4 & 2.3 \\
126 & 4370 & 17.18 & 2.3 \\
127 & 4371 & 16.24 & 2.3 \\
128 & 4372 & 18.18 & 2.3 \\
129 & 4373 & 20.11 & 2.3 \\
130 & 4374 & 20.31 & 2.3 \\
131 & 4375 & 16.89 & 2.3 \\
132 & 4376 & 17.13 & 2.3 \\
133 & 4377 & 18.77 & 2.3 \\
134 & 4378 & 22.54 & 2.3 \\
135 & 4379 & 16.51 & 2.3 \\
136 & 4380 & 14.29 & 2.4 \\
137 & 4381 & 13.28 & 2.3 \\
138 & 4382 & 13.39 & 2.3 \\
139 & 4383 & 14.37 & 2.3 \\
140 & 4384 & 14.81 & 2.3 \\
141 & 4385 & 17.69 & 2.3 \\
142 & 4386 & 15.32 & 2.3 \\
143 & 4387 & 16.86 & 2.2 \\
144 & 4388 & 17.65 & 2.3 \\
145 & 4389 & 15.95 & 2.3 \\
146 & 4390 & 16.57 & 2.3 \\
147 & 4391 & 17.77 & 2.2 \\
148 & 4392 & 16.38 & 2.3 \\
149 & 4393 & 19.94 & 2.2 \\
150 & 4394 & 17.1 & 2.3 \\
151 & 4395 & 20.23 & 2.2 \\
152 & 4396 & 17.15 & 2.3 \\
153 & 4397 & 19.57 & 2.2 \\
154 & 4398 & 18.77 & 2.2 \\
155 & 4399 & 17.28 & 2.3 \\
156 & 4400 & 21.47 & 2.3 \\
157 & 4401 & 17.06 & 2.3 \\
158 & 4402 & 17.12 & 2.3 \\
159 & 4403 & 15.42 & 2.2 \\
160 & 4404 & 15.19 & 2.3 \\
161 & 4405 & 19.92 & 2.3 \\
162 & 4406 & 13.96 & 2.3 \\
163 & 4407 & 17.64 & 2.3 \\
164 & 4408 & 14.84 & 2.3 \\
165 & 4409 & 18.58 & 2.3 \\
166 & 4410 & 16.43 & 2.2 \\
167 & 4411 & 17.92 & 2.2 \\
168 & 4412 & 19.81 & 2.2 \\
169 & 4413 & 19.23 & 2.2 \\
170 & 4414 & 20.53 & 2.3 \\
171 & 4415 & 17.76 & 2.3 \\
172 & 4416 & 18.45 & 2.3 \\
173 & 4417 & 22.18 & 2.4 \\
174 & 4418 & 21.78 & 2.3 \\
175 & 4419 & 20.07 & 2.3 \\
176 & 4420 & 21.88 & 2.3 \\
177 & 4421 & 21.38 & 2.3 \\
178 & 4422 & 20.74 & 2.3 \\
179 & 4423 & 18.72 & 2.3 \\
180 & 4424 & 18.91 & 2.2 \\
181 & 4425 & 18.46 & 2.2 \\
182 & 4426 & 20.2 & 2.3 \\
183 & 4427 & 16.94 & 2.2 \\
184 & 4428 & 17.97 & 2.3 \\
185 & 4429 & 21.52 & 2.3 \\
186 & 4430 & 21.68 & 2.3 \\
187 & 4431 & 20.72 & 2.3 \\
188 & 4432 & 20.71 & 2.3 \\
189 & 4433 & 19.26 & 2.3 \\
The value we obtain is -5.0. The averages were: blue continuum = 14.2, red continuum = 17.6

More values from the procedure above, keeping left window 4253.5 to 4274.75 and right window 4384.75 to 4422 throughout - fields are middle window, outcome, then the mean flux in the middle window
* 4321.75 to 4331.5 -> 0.9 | 15.2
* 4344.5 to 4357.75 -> -0.5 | 17.9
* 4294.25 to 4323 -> 4.5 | 14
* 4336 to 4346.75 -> 0.5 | 16.4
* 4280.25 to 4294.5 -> 0.2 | 16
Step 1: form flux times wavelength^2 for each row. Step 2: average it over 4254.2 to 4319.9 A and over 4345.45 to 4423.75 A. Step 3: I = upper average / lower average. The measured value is 1.28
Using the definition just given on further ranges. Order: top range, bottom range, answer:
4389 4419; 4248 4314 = 1.28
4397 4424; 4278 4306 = 1.35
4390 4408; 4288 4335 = 1.24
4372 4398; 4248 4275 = 1.14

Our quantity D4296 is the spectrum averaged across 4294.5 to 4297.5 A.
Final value 13.7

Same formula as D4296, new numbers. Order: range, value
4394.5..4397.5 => 19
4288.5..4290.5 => 14.6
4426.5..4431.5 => 19.8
